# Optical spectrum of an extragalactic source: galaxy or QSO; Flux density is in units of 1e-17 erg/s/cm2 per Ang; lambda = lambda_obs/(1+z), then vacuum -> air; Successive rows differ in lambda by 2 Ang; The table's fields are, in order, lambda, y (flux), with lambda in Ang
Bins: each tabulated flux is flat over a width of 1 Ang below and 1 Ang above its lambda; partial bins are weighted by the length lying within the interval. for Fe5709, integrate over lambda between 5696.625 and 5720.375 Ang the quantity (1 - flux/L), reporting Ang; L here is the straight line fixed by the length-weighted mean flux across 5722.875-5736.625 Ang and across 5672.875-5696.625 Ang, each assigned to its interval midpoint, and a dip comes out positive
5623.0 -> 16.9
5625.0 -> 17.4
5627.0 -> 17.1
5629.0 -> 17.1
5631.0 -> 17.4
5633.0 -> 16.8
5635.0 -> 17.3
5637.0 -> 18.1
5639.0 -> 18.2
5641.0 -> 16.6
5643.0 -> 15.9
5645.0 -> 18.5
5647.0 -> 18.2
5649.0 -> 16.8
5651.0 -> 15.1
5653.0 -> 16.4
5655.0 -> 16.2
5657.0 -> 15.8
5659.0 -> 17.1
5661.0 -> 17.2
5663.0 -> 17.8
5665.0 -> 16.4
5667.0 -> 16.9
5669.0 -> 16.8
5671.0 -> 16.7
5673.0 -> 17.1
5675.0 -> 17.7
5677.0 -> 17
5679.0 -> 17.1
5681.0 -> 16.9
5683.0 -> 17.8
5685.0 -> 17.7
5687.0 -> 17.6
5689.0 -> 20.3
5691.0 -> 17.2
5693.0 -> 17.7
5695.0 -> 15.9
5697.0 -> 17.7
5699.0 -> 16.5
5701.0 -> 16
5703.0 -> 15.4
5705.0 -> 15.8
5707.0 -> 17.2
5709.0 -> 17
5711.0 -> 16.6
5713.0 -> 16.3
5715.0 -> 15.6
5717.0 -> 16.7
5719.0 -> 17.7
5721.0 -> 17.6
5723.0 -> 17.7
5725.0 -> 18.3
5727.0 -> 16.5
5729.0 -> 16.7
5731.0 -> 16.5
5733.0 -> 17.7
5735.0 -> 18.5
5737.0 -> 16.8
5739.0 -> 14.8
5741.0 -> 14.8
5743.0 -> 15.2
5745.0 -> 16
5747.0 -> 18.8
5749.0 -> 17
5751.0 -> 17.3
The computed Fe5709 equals 1.2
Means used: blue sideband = 17.5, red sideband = 17.4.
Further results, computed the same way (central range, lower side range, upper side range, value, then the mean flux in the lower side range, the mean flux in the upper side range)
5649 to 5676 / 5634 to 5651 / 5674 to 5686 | 1.0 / 17.3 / 17.4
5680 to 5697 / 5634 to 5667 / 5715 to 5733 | -0.6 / 17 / 17.1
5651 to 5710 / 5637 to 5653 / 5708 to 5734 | 0.2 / 17.1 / 17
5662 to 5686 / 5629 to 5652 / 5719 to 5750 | -0.1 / 17.2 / 16.9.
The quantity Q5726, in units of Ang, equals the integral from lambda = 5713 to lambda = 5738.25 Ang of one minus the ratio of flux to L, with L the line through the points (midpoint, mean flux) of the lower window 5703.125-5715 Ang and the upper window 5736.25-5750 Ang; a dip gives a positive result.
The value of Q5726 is -1.3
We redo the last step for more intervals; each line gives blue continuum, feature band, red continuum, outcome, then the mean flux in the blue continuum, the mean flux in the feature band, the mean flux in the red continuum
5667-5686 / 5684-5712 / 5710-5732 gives 0.0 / 17.2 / 17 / 16.9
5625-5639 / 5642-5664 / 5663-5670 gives 0.3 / 17.4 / 16.8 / 16.9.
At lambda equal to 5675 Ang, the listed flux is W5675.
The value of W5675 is 17.7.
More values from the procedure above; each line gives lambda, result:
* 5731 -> 16.5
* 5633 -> 16.8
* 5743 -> 15.2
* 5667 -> 16.9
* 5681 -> 16.9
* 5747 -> 18.8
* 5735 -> 18.5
